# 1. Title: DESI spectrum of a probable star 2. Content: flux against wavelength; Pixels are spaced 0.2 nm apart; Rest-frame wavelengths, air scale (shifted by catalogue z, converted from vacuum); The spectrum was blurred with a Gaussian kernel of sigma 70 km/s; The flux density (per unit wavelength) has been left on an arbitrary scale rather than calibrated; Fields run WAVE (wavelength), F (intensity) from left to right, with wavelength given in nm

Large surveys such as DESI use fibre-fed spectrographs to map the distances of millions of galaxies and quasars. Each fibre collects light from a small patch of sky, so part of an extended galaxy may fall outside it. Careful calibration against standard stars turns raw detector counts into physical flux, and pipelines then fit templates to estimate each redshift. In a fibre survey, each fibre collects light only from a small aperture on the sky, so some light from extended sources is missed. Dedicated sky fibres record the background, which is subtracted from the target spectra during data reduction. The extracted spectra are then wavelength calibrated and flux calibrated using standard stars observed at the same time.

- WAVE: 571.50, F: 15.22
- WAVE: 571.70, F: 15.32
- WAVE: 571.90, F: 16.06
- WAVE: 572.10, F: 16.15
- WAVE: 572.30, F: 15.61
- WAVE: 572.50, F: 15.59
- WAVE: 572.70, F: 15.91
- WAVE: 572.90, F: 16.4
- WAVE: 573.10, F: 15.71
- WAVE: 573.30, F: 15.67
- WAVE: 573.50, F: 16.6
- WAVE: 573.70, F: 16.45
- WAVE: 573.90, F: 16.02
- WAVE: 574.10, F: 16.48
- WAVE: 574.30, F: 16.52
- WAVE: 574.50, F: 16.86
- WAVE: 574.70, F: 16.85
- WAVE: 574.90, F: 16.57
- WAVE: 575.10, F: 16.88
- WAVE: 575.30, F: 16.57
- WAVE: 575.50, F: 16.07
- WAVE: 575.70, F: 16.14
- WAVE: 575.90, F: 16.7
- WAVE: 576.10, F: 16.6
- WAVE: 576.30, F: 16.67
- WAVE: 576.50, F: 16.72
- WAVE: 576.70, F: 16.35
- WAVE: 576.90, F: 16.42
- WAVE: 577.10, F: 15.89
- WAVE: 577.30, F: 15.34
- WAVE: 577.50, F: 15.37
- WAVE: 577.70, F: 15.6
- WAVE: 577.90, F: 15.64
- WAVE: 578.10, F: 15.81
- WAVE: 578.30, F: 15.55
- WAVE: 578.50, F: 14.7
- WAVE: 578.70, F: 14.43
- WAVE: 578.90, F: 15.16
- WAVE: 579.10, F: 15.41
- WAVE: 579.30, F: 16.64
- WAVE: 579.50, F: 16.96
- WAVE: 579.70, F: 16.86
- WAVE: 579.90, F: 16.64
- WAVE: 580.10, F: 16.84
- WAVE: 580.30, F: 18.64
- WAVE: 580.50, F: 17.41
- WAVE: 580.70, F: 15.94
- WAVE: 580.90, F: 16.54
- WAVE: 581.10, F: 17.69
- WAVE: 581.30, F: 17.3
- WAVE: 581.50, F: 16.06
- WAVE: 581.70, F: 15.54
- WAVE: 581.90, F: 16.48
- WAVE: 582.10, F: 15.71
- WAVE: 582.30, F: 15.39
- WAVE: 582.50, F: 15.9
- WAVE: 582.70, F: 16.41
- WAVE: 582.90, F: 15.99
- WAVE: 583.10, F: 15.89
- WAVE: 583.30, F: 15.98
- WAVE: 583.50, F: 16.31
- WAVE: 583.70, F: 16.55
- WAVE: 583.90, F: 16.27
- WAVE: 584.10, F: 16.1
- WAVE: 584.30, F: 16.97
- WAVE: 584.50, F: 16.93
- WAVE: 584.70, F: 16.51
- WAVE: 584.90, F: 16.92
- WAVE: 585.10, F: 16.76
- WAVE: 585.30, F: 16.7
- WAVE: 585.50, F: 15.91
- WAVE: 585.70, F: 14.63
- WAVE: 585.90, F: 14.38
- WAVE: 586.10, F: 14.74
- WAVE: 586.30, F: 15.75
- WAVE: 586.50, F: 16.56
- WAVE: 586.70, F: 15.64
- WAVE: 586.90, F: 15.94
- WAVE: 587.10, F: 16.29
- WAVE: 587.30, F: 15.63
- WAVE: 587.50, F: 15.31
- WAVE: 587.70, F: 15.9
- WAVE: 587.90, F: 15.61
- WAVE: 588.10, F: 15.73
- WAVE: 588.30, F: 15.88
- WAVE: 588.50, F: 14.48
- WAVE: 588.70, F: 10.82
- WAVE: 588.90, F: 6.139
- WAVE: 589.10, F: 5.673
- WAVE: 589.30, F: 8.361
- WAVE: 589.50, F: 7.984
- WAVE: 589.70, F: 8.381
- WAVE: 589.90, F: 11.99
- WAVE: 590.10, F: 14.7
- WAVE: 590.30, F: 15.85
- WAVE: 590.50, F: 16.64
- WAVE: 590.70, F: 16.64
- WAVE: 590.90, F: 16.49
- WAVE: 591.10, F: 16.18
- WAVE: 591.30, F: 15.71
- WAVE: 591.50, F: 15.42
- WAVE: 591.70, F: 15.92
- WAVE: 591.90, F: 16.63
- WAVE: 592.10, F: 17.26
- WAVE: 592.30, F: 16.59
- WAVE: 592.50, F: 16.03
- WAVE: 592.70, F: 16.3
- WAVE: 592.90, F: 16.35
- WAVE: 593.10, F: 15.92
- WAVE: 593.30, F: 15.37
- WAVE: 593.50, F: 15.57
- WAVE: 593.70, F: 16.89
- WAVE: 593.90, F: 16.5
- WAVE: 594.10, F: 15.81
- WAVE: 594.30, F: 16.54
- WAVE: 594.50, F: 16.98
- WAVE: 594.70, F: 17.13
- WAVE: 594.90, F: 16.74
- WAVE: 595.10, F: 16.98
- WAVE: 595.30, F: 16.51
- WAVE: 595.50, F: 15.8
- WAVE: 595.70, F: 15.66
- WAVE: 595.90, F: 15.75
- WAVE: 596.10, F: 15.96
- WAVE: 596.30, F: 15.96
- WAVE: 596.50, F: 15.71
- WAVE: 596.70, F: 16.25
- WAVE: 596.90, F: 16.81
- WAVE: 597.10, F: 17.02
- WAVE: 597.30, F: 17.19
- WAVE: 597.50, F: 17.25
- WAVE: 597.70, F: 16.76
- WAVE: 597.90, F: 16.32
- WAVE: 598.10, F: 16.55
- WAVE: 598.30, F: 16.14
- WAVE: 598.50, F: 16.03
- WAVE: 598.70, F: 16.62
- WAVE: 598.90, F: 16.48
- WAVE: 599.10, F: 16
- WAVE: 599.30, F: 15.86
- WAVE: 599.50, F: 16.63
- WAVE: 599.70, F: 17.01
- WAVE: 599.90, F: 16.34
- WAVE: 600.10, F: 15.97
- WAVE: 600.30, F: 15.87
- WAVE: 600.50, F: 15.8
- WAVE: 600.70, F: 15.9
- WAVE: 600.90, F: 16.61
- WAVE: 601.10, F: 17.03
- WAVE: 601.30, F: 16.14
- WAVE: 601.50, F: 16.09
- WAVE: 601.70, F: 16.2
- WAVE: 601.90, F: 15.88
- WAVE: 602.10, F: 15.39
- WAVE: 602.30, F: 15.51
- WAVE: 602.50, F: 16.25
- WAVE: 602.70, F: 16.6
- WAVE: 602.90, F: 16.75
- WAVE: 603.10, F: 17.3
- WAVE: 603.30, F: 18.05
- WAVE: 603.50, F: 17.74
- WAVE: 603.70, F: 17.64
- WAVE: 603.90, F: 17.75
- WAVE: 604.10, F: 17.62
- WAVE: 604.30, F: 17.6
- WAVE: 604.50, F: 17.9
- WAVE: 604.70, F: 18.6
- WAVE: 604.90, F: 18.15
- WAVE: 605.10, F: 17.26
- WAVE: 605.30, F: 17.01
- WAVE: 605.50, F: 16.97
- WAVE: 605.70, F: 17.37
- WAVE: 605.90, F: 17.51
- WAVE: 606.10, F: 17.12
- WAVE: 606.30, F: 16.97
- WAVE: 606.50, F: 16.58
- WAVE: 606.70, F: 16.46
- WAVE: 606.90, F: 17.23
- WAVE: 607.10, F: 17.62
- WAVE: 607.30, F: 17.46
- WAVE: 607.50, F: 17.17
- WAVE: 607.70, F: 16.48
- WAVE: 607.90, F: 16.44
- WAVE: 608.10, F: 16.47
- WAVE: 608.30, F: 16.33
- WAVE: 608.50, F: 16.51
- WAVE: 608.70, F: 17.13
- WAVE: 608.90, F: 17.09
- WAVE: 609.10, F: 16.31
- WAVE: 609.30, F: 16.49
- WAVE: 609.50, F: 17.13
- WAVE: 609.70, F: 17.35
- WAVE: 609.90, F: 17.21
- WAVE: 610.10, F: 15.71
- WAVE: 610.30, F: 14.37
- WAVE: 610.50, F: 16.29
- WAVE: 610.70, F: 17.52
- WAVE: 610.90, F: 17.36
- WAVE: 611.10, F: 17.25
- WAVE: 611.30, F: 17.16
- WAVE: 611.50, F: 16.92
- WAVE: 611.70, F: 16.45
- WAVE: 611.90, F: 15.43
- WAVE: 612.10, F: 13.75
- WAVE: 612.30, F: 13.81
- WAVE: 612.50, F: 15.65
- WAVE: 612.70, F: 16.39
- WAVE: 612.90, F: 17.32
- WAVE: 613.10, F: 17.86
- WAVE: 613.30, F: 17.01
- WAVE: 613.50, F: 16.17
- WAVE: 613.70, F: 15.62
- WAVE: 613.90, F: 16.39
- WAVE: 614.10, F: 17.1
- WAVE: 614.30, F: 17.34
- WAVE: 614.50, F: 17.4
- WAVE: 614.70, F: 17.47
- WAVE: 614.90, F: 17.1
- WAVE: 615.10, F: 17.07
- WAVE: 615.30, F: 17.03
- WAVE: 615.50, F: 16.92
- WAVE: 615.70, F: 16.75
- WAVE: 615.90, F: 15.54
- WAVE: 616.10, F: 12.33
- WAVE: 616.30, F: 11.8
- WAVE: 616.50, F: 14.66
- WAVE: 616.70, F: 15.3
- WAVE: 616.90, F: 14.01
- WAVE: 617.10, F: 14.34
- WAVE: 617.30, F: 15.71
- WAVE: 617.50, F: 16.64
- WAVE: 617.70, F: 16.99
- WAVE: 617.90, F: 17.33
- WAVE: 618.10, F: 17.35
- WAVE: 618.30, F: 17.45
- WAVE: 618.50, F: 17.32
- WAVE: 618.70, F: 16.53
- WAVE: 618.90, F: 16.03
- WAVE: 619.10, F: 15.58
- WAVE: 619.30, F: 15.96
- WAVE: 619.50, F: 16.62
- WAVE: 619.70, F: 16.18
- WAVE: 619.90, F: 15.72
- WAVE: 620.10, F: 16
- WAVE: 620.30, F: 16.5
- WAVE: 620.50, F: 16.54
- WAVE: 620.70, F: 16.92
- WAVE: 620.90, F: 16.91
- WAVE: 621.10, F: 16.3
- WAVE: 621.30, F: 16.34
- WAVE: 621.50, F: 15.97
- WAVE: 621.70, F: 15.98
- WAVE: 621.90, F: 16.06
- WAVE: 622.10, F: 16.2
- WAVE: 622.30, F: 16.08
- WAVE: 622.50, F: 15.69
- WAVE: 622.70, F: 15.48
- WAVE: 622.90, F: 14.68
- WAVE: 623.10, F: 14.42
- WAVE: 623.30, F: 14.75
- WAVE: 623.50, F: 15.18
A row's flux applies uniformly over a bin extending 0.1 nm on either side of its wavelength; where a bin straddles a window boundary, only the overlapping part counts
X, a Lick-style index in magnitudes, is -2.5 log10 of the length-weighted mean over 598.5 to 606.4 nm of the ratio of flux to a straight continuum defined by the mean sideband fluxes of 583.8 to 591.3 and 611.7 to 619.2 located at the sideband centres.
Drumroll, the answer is -0.10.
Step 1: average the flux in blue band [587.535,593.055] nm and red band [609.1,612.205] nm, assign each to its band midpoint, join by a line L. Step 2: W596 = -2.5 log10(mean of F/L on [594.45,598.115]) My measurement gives -0.119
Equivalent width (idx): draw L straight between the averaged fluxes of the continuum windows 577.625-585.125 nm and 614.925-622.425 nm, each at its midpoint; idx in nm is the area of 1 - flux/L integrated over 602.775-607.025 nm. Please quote -0.34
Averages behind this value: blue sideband 16.3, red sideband 16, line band 17.4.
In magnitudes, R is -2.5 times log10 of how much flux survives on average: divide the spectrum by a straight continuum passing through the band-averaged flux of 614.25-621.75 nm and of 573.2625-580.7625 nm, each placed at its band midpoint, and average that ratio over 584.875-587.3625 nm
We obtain 0.03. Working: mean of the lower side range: 16.3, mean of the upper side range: 16.1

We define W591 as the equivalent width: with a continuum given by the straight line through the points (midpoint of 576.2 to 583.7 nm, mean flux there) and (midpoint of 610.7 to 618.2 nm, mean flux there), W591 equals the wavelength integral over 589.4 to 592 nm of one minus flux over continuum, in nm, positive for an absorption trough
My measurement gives 0.27 nm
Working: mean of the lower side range 16.2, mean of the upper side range 16.1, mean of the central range 14.5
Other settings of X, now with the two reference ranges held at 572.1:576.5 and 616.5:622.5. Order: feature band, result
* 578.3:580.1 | 0.03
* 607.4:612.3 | -0.02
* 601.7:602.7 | 0.02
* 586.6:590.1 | 0.27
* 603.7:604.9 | -0.10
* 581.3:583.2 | 0.02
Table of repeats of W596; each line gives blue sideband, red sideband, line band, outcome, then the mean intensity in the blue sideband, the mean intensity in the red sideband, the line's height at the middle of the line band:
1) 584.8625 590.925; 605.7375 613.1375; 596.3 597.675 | -0.10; 14.1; 16.6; 15.1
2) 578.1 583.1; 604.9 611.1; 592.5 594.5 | 0.02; 16.2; 16.9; 16.5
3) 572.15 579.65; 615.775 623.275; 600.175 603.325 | -0.02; 16.1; 15.8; 15.9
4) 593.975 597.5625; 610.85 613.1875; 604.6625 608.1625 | -0.05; 16.4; 16.2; 16.3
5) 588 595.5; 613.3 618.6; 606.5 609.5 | -0.08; 14.7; 16.1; 15.7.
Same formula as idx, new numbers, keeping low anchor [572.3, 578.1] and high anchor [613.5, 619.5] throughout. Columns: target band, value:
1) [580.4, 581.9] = -0.04 nm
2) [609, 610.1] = -0.04 nm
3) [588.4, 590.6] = 0.70 nm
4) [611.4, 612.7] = 0.06 nm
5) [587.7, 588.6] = 0.04 nm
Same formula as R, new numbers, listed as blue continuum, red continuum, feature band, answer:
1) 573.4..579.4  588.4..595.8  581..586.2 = -0.05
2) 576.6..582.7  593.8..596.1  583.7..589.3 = 0.10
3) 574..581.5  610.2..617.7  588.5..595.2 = 0.11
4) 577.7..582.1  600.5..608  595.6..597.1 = 0.04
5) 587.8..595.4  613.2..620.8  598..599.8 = -0.08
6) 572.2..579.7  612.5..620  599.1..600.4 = -0.01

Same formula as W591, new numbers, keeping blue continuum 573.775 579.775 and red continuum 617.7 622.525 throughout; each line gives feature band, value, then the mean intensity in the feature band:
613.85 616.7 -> 0.062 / 16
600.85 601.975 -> -0.002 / 16.3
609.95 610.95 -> 0.007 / 16.2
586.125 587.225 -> 0.017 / 15.9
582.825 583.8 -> 0.001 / 16.1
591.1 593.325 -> 0.009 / 16.2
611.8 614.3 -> 0.043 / 16.1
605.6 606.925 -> -0.057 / 17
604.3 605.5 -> -0.102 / 17.7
